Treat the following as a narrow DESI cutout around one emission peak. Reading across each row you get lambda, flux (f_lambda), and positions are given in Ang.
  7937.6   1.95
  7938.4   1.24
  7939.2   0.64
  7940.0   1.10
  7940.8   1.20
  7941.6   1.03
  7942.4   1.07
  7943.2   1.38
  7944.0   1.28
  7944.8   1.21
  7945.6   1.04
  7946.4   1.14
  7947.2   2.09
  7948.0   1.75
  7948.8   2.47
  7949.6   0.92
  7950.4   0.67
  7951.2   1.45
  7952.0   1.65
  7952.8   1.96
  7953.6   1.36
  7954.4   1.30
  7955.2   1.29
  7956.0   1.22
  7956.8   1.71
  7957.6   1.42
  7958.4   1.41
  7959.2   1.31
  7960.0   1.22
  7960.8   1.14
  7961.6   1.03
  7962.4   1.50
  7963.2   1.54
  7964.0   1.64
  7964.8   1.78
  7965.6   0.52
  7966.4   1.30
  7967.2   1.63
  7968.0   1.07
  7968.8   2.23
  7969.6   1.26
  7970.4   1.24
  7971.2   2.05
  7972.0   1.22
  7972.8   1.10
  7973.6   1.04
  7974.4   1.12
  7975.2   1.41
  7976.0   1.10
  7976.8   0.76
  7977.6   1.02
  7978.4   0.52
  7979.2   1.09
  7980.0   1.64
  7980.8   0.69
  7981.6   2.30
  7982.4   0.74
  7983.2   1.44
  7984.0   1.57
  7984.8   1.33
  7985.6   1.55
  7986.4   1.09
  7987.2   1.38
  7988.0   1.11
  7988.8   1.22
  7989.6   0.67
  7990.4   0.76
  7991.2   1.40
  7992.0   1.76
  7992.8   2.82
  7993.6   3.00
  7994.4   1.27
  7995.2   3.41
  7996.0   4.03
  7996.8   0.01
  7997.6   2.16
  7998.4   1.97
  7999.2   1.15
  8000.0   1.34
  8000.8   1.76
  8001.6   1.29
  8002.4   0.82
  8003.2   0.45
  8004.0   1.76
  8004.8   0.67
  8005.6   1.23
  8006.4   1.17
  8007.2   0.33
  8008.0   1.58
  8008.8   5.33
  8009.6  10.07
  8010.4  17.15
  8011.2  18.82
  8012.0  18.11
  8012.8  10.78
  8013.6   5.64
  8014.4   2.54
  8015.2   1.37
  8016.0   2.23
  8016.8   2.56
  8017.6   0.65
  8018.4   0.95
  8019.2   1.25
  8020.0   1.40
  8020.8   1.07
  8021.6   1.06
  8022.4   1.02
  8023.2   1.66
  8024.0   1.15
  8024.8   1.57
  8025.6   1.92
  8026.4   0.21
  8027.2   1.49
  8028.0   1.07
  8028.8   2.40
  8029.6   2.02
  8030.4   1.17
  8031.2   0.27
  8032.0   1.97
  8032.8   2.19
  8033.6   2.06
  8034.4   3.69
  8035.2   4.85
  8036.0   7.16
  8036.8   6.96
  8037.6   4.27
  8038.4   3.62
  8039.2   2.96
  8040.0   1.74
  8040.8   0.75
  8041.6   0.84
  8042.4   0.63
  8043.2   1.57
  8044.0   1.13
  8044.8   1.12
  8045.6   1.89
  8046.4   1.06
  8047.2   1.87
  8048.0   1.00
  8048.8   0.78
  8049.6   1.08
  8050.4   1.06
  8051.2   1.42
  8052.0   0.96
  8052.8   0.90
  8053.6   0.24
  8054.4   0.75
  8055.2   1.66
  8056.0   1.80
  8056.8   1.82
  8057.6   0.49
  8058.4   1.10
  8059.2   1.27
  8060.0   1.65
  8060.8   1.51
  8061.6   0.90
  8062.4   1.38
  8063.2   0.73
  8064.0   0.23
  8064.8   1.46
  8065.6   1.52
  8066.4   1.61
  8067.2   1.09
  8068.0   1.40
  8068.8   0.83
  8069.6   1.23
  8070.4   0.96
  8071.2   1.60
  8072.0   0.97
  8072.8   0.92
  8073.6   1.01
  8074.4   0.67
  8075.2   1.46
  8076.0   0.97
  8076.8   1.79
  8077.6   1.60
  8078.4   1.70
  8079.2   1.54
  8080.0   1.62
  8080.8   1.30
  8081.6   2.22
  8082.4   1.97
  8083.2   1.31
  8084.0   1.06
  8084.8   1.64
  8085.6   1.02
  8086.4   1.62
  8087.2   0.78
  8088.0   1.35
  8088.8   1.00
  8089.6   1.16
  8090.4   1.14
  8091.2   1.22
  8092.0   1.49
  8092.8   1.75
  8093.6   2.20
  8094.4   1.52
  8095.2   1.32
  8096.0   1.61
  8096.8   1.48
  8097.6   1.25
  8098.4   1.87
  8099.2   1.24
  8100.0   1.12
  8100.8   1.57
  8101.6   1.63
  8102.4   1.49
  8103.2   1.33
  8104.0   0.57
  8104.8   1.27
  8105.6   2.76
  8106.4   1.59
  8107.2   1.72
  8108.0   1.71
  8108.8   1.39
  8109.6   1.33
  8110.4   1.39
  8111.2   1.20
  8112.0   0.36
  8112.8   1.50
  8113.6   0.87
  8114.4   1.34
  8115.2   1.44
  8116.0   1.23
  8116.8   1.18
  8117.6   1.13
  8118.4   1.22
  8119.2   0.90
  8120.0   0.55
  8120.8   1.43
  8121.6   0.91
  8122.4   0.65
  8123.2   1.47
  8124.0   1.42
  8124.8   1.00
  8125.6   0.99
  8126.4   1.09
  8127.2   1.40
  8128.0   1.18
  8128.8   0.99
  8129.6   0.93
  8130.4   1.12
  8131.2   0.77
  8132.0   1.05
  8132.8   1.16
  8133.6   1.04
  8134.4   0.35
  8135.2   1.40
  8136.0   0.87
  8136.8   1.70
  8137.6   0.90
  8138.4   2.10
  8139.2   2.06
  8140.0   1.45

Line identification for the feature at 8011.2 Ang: H-alpha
